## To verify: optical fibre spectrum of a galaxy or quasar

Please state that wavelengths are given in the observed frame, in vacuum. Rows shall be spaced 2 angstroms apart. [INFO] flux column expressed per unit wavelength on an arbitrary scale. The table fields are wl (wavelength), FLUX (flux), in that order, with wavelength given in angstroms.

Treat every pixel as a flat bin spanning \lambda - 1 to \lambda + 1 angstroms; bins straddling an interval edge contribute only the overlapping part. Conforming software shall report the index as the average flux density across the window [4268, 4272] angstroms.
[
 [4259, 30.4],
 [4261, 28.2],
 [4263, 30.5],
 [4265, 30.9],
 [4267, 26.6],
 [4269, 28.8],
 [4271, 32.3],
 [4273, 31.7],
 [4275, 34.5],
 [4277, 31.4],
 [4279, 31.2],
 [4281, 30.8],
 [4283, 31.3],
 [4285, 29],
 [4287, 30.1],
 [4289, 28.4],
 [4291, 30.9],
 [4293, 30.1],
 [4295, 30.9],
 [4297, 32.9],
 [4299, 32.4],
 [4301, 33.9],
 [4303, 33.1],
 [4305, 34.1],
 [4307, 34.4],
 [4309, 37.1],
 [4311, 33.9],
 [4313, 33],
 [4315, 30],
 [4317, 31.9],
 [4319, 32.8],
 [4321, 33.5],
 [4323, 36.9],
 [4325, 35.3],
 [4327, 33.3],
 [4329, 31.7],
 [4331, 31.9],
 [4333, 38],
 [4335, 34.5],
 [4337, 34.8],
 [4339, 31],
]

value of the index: 30.5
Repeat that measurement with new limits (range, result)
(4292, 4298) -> 31.3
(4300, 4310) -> 34.5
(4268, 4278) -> 31.7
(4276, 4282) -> 31.1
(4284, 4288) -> 29.6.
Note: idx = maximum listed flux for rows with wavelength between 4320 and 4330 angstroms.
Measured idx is 36.9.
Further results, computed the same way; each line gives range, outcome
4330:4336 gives 38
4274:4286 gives 34.5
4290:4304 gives 33.9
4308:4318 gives 37.1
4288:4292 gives 30.9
